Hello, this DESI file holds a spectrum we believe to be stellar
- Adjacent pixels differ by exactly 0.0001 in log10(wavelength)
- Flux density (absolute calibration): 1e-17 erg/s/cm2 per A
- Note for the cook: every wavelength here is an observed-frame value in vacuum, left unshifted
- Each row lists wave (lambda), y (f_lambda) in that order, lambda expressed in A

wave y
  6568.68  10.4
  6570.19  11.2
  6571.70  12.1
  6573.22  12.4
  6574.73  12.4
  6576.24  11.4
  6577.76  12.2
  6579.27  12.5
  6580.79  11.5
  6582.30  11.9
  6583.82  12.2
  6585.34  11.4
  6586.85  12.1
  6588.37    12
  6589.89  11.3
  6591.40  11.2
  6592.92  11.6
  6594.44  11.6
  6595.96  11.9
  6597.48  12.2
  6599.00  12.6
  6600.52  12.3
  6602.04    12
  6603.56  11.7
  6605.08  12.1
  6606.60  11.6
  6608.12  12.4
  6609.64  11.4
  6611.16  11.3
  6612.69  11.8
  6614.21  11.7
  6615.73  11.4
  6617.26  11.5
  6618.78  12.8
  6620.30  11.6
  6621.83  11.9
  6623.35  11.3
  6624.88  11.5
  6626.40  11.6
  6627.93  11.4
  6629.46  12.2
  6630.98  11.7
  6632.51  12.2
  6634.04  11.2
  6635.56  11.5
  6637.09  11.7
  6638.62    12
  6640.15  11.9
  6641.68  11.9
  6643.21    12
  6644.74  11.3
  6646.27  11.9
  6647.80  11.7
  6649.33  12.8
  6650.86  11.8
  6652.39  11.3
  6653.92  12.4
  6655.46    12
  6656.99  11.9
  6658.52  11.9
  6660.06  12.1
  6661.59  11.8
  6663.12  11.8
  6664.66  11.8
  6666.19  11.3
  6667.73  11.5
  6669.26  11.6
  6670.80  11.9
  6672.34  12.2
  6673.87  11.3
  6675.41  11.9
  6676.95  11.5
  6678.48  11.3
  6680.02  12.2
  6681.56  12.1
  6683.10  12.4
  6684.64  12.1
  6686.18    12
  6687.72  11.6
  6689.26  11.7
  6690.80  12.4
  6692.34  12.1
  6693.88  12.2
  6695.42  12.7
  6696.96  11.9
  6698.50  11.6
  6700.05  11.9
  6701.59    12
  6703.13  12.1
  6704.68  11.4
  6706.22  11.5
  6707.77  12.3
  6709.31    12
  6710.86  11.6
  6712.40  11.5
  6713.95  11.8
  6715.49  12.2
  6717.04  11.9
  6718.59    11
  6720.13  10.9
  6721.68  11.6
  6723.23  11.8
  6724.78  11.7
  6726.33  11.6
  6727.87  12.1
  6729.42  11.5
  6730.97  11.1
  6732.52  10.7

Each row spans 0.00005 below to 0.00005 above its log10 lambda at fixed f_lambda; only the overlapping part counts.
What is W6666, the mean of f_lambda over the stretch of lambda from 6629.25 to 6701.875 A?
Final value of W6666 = 11.9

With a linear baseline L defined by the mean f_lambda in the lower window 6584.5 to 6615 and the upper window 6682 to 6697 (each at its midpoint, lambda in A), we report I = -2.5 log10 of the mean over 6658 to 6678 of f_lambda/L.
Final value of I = 0.03 mag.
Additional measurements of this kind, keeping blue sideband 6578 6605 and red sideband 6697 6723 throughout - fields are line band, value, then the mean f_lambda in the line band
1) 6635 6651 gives 0.00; 11.9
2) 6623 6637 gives 0.02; 11.6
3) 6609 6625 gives 0.02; 11.7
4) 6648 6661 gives -0.02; 12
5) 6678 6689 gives -0.02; 12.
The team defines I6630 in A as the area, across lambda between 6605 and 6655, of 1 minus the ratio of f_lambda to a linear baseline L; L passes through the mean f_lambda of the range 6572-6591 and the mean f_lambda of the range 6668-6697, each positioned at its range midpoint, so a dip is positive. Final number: 0.67 A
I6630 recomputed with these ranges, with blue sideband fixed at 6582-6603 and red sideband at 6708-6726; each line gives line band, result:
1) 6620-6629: 0.2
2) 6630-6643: 0.0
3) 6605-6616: 0.1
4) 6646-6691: -0.5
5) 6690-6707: -0.4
